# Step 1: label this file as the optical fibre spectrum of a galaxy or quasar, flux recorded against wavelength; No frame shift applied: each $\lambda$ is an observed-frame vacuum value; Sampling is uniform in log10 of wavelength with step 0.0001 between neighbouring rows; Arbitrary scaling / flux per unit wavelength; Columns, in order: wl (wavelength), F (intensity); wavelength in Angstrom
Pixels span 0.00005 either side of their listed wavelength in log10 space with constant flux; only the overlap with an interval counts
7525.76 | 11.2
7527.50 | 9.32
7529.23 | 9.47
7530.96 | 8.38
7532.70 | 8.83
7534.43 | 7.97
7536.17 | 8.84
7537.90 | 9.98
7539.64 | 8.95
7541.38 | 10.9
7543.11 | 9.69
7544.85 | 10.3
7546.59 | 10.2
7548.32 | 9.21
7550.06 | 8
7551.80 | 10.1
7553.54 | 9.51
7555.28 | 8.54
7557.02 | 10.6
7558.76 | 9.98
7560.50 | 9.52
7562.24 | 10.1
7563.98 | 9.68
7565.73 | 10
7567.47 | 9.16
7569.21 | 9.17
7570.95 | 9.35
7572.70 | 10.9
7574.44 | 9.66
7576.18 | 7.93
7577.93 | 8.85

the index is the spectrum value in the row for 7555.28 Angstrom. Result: 8.54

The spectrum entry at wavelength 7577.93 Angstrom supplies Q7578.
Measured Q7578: 8.85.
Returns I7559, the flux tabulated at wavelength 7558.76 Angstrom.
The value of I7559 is 9.98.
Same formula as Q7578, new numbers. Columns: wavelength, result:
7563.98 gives 9.68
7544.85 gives 10.3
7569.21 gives 9.17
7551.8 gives 10.1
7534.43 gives 7.97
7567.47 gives 9.16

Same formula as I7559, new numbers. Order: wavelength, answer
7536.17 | 8.84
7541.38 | 10.9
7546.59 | 10.2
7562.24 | 10.1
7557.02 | 10.6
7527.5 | 9.32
